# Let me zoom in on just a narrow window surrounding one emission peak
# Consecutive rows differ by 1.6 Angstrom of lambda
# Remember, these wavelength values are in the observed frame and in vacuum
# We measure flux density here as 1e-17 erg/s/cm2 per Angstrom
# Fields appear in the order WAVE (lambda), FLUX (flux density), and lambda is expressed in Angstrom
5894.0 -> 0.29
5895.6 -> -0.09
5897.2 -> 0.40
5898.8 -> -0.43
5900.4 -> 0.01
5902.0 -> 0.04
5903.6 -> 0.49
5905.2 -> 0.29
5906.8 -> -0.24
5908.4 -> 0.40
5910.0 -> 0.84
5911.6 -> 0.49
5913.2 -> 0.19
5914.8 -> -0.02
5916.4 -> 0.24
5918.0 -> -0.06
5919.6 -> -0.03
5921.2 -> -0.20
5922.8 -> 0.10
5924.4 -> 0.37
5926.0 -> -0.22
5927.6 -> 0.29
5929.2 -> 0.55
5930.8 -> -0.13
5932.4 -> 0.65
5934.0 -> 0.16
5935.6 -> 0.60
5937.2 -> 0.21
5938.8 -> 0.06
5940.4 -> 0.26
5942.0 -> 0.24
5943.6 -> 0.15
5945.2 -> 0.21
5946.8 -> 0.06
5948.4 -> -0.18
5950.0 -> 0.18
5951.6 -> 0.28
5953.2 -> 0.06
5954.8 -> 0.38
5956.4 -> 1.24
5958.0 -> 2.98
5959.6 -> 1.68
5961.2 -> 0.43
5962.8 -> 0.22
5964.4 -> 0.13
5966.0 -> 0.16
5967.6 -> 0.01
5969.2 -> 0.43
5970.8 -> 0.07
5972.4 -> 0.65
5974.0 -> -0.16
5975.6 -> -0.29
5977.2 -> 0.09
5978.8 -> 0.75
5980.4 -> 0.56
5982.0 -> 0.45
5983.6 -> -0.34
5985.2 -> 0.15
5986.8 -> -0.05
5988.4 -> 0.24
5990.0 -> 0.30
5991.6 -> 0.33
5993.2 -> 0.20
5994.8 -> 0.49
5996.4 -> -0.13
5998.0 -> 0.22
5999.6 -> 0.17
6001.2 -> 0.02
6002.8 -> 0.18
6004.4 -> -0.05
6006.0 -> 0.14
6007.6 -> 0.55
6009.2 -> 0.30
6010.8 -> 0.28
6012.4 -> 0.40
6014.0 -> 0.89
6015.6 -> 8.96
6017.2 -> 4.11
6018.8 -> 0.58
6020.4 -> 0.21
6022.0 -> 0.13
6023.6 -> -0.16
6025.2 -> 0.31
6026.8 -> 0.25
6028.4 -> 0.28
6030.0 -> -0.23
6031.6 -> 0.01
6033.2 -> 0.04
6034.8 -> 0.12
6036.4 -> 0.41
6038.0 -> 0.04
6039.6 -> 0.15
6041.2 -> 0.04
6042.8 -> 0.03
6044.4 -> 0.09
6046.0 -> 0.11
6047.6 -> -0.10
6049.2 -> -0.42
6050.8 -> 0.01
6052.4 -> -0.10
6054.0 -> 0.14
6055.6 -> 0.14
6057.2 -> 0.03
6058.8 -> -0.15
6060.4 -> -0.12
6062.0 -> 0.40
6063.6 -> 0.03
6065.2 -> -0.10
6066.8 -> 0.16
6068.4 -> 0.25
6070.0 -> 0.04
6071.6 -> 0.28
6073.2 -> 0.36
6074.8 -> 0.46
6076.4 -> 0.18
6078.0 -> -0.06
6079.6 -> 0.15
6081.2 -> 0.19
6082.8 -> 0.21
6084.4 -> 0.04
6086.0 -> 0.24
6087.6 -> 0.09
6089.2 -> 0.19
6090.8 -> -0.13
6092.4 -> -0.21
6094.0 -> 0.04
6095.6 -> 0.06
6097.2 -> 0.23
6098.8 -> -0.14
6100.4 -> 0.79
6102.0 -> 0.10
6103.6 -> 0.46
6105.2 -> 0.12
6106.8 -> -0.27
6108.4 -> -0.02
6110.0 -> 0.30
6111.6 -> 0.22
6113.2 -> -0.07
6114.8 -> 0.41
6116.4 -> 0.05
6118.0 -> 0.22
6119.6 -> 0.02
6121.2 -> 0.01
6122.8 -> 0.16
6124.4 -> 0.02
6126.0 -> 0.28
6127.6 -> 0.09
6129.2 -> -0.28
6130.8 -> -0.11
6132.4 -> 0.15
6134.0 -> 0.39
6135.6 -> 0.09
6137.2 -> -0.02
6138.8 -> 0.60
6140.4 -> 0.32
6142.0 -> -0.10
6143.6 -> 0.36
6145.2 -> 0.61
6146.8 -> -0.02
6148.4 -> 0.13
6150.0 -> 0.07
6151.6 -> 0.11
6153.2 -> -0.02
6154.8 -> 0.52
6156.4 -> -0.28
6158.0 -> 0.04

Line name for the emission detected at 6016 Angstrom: [O III]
